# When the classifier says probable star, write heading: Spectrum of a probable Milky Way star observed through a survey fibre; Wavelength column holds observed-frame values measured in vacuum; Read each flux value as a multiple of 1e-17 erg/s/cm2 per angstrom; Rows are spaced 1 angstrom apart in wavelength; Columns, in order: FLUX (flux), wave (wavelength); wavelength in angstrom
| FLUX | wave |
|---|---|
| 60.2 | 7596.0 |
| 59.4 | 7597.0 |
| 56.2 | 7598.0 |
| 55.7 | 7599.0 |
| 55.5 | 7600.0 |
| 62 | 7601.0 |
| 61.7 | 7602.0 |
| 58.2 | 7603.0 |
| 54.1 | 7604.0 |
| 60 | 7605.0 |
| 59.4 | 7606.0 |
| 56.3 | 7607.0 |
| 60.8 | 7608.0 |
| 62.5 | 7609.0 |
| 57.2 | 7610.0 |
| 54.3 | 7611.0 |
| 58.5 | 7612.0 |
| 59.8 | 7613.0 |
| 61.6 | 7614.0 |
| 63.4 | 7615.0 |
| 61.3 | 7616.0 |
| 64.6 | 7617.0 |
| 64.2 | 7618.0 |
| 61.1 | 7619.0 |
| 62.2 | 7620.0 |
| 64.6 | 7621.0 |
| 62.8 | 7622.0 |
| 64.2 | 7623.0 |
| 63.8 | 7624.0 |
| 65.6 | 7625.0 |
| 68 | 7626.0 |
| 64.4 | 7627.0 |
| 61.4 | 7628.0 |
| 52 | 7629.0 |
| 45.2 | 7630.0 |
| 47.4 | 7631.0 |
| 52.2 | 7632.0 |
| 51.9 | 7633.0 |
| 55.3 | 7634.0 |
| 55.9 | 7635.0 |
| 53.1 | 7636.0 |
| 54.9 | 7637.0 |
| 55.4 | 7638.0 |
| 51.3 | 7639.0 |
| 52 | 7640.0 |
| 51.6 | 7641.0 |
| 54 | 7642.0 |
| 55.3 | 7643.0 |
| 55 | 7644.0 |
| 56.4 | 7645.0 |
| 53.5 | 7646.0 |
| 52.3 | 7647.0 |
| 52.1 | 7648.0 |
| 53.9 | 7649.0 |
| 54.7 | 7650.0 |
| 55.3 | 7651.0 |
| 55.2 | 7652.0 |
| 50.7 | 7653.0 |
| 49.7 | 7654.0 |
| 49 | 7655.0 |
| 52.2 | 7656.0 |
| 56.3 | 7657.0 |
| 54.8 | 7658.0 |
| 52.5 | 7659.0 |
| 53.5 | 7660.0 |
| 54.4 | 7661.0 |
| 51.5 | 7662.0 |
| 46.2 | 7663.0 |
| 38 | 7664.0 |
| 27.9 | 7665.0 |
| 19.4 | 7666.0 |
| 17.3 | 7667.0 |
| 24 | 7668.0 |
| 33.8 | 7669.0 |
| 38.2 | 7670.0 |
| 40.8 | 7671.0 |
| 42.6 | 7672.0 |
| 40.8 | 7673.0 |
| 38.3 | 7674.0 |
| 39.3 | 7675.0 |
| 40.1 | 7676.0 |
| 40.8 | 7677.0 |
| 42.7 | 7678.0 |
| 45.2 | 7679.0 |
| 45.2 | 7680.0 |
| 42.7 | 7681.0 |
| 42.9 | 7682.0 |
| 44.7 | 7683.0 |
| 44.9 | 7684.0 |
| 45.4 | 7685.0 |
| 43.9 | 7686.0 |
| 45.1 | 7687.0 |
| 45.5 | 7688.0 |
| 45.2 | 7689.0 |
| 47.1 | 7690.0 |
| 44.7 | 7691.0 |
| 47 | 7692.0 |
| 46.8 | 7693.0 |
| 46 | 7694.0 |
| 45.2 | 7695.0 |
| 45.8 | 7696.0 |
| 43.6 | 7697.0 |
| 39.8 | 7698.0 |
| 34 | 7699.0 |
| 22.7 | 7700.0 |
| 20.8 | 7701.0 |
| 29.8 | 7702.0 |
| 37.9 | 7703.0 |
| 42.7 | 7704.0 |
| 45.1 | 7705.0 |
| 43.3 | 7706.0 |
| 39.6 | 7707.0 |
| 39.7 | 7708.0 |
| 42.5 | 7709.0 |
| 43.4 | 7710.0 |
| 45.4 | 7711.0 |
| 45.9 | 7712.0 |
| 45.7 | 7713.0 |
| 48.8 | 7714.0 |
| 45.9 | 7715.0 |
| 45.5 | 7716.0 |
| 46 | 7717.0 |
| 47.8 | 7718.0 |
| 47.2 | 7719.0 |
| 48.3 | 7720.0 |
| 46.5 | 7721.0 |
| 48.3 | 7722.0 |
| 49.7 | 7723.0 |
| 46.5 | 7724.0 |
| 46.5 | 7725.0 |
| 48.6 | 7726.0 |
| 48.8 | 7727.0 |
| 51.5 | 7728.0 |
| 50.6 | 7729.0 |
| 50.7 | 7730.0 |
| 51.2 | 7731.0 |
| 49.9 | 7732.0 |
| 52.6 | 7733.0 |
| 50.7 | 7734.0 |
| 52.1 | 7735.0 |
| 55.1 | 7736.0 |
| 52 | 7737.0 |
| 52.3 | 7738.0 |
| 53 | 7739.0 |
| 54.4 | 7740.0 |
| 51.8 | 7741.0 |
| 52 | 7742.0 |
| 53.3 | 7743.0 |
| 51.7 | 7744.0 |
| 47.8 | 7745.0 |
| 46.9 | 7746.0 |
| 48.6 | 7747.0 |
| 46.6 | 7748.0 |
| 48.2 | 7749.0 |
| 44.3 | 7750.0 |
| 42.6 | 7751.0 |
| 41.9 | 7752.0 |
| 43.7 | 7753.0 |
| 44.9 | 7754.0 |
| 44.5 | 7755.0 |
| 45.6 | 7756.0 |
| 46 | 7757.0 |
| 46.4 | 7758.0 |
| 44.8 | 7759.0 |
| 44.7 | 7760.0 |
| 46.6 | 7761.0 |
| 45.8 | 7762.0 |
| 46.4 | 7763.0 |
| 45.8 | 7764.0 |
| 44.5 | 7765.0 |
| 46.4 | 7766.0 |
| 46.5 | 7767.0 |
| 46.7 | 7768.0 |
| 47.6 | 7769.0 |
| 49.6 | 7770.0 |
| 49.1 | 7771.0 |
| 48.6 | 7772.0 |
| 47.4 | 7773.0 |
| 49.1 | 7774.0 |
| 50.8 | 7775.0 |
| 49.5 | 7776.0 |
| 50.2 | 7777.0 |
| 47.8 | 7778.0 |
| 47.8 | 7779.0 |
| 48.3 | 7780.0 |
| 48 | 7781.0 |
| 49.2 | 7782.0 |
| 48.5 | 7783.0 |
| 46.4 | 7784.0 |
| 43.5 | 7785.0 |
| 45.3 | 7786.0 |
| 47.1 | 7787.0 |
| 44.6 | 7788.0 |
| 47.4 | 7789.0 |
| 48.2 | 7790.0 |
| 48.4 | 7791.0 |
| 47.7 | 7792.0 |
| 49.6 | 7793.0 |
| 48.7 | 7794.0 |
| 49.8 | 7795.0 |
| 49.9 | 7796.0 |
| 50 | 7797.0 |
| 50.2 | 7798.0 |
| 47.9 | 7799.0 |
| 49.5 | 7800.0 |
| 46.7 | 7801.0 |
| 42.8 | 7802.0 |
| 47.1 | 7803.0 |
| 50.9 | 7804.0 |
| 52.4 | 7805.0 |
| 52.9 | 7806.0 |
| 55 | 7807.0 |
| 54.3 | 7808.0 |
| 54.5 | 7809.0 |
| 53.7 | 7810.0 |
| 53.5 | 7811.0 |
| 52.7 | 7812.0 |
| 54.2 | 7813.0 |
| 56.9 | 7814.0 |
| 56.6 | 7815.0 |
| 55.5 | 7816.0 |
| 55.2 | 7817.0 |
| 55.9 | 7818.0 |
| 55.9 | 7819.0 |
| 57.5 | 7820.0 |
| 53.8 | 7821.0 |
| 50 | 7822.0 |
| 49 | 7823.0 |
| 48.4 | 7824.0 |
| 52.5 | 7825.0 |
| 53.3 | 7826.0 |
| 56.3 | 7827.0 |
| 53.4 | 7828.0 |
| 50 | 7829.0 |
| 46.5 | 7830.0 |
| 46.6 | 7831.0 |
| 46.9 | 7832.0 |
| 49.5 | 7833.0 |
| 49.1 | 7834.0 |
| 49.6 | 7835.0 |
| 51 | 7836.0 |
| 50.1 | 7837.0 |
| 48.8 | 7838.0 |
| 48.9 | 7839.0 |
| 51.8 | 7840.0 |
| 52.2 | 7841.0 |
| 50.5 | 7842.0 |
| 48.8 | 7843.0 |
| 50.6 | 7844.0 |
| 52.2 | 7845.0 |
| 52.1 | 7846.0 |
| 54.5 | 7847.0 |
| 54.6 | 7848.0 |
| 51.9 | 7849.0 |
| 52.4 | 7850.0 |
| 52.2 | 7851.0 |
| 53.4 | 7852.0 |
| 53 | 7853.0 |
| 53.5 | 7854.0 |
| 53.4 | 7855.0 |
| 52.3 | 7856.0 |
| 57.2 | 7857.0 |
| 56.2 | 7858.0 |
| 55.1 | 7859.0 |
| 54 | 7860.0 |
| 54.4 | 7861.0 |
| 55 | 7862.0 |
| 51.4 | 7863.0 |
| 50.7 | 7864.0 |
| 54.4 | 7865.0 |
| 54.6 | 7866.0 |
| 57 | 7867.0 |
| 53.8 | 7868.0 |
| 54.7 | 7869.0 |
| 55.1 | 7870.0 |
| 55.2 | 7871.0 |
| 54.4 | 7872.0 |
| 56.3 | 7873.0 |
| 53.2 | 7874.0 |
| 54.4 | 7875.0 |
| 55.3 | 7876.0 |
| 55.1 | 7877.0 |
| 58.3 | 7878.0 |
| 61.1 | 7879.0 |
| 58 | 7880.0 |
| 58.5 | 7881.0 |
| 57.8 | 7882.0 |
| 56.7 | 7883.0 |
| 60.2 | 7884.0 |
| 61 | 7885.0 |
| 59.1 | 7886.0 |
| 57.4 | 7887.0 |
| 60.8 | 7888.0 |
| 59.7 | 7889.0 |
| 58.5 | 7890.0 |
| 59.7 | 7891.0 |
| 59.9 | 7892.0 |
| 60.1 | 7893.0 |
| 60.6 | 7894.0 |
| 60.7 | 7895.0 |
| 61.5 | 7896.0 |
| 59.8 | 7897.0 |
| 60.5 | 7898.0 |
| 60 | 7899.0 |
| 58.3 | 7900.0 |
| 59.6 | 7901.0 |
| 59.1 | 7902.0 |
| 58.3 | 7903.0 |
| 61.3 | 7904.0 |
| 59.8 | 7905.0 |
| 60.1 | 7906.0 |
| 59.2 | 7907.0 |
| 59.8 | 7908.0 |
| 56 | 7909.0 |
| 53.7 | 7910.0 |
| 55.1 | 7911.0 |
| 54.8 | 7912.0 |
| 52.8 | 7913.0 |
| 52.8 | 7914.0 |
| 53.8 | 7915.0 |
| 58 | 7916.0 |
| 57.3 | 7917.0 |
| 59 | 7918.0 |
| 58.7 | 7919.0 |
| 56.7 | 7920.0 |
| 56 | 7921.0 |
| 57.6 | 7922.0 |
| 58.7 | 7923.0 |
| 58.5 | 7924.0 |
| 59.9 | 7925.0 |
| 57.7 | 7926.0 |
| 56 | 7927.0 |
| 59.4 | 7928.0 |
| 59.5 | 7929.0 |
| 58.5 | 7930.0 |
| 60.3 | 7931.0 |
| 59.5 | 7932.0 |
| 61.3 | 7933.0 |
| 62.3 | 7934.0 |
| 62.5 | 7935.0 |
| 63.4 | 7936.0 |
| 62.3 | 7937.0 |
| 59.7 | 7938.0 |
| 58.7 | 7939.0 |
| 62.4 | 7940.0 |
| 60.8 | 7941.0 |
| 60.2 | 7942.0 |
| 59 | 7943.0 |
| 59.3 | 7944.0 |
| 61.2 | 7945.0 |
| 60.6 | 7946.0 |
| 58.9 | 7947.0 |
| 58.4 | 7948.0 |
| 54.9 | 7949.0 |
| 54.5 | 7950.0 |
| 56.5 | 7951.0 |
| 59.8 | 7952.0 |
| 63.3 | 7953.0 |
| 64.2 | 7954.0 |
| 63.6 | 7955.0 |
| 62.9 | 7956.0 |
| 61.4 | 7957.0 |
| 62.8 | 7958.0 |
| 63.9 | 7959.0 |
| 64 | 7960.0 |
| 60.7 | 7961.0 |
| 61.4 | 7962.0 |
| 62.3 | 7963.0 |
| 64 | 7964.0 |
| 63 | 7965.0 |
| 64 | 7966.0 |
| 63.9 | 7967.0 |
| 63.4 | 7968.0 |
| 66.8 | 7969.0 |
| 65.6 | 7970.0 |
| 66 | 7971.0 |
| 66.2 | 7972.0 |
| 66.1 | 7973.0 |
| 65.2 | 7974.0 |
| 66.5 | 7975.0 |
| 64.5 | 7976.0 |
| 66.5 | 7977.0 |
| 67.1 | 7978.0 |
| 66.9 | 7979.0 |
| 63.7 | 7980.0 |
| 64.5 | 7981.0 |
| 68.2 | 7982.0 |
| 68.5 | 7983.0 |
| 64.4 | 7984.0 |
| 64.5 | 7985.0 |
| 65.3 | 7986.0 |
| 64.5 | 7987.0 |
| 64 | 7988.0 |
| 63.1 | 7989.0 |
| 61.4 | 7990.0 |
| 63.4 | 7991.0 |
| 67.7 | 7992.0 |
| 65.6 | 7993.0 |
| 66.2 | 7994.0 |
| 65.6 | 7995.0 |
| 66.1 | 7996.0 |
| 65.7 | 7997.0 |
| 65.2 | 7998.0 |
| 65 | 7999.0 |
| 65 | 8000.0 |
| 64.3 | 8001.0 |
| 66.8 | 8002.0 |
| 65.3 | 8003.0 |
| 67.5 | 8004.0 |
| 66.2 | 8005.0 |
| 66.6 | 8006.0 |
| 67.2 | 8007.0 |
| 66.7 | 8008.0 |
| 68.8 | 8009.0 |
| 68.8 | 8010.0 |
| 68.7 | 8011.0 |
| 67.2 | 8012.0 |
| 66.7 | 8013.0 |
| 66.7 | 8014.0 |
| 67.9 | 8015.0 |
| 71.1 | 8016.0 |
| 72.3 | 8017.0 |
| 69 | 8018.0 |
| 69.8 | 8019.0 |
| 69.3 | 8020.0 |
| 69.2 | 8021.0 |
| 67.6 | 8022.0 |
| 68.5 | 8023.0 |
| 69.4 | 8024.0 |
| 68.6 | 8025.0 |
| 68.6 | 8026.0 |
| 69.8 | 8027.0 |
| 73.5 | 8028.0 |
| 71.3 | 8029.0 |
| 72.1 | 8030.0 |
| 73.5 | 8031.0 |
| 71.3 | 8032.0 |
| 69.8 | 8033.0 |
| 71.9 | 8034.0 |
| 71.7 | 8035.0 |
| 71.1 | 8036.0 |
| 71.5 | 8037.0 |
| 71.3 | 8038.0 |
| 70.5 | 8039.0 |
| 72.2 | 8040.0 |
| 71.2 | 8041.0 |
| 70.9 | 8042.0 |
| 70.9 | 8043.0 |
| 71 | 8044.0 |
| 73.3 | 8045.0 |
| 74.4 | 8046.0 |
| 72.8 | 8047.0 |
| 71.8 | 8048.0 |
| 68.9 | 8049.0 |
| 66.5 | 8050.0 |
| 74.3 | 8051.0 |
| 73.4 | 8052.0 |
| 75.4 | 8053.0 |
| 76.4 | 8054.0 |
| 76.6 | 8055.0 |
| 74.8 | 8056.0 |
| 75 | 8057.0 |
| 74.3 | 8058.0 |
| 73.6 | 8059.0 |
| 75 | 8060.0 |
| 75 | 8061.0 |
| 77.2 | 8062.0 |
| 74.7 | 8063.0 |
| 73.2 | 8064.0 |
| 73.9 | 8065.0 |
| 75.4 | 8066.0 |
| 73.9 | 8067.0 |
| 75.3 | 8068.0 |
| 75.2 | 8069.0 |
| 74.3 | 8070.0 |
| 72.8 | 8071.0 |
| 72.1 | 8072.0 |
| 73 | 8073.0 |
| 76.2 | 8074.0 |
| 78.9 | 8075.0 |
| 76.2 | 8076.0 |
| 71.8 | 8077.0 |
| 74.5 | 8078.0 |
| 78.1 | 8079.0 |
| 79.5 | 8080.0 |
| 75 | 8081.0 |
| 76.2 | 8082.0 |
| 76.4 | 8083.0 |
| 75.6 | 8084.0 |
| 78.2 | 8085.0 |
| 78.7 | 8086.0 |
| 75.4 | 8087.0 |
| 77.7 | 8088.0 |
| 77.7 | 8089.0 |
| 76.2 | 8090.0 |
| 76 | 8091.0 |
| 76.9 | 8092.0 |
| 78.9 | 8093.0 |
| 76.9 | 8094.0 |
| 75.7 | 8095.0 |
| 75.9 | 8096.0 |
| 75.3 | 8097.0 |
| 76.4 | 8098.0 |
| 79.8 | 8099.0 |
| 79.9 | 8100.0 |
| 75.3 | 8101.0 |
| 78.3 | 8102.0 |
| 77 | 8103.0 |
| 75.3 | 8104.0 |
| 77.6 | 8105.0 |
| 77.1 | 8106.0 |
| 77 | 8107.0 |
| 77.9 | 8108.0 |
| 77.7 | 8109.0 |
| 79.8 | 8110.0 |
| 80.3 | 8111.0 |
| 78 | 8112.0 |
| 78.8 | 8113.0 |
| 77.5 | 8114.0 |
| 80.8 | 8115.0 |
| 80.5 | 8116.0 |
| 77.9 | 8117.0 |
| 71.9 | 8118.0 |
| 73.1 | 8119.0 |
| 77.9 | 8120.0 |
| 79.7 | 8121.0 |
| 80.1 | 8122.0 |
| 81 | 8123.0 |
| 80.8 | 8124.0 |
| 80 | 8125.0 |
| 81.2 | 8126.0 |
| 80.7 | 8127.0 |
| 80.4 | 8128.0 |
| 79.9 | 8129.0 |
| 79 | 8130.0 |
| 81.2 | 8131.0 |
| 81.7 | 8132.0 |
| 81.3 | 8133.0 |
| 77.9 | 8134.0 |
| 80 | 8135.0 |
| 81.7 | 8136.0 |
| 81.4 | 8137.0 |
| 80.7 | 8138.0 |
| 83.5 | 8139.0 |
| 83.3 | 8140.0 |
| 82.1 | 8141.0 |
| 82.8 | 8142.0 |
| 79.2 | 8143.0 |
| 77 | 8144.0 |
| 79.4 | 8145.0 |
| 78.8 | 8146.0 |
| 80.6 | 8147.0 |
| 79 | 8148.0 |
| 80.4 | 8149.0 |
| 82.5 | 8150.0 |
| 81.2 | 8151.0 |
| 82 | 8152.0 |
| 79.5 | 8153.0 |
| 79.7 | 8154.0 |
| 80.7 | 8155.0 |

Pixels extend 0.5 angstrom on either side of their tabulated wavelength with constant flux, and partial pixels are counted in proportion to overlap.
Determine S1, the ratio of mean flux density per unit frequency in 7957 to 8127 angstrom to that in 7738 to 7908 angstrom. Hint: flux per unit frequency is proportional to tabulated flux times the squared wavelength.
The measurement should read 1.45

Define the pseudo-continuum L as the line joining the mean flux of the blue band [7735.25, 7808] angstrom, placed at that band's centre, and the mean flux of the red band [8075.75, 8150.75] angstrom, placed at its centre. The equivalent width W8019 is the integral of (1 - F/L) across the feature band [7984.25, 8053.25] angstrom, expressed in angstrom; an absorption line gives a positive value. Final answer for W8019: 1.4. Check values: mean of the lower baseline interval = 48.2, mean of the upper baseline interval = 78.5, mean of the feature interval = 68.7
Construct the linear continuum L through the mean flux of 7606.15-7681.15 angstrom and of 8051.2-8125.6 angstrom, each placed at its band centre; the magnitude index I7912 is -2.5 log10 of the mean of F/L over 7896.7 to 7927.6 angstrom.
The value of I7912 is 0.16 mag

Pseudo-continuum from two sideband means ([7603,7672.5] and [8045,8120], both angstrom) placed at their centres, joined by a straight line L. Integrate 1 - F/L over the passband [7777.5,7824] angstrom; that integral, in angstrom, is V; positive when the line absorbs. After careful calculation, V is 8.4 angstrom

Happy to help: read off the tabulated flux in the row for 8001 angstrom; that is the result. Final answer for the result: 64.3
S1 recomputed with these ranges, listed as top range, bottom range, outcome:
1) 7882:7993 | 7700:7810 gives 1.35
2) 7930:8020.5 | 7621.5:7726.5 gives 1.48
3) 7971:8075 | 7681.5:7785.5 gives 1.62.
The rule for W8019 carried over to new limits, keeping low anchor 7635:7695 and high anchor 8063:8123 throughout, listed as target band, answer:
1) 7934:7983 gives 3.3 angstrom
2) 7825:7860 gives 4.3 angstrom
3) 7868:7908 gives 2.4 angstrom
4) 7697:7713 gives 3.5 angstrom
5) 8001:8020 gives 0.8 angstrom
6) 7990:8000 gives 0.6 angstrom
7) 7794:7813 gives 1.8 angstrom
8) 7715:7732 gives 0.7 angstrom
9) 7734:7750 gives 0.3 angstrom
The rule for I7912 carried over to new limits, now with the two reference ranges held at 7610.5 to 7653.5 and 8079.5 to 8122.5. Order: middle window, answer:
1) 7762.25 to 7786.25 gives 0.31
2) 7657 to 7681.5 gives 0.40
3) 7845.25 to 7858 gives 0.24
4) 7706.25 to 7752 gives 0.26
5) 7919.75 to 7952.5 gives 0.18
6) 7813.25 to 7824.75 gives 0.20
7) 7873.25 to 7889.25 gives 0.17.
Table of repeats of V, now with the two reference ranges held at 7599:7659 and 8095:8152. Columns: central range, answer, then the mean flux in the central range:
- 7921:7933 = 2.0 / 58.7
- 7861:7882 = 3.9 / 55.4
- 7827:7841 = 3.5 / 49.7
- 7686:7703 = 5.5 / 40.6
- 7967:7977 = 0.9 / 65.5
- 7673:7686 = 3.6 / 42.7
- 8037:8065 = 1.0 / 73.1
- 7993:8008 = 1.6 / 65.9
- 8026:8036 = 0.5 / 71.5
